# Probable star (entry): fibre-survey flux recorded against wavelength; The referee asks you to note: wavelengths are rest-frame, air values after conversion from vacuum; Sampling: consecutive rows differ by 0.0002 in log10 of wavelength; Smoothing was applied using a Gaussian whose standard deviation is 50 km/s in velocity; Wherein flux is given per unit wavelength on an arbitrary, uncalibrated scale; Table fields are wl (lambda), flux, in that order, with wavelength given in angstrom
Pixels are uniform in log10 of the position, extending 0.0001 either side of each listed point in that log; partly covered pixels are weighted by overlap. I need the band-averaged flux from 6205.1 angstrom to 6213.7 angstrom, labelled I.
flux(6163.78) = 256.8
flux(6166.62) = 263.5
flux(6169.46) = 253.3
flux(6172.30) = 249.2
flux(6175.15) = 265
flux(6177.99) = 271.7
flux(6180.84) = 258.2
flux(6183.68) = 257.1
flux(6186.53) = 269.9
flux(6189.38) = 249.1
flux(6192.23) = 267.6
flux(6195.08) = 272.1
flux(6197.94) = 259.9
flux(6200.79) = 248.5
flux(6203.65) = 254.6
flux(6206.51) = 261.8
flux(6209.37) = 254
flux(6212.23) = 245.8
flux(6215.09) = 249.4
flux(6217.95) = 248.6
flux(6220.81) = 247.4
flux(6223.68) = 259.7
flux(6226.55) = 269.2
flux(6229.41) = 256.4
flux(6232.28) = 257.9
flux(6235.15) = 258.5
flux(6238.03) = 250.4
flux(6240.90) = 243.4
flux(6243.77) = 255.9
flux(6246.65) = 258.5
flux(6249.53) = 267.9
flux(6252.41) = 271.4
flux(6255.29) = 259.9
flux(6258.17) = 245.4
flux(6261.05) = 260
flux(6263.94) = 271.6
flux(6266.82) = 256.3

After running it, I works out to 254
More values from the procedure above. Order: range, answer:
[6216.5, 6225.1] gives 252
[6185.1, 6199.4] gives 264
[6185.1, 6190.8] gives 259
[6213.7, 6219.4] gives 249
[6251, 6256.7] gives 266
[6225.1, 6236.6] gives 260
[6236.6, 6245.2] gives 250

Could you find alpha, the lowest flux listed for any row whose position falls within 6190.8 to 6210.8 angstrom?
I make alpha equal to 248.5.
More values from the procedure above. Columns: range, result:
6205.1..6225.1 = 245.8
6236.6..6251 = 243.4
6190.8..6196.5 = 267.6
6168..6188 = 249.2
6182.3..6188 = 257.1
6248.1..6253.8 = 267.9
